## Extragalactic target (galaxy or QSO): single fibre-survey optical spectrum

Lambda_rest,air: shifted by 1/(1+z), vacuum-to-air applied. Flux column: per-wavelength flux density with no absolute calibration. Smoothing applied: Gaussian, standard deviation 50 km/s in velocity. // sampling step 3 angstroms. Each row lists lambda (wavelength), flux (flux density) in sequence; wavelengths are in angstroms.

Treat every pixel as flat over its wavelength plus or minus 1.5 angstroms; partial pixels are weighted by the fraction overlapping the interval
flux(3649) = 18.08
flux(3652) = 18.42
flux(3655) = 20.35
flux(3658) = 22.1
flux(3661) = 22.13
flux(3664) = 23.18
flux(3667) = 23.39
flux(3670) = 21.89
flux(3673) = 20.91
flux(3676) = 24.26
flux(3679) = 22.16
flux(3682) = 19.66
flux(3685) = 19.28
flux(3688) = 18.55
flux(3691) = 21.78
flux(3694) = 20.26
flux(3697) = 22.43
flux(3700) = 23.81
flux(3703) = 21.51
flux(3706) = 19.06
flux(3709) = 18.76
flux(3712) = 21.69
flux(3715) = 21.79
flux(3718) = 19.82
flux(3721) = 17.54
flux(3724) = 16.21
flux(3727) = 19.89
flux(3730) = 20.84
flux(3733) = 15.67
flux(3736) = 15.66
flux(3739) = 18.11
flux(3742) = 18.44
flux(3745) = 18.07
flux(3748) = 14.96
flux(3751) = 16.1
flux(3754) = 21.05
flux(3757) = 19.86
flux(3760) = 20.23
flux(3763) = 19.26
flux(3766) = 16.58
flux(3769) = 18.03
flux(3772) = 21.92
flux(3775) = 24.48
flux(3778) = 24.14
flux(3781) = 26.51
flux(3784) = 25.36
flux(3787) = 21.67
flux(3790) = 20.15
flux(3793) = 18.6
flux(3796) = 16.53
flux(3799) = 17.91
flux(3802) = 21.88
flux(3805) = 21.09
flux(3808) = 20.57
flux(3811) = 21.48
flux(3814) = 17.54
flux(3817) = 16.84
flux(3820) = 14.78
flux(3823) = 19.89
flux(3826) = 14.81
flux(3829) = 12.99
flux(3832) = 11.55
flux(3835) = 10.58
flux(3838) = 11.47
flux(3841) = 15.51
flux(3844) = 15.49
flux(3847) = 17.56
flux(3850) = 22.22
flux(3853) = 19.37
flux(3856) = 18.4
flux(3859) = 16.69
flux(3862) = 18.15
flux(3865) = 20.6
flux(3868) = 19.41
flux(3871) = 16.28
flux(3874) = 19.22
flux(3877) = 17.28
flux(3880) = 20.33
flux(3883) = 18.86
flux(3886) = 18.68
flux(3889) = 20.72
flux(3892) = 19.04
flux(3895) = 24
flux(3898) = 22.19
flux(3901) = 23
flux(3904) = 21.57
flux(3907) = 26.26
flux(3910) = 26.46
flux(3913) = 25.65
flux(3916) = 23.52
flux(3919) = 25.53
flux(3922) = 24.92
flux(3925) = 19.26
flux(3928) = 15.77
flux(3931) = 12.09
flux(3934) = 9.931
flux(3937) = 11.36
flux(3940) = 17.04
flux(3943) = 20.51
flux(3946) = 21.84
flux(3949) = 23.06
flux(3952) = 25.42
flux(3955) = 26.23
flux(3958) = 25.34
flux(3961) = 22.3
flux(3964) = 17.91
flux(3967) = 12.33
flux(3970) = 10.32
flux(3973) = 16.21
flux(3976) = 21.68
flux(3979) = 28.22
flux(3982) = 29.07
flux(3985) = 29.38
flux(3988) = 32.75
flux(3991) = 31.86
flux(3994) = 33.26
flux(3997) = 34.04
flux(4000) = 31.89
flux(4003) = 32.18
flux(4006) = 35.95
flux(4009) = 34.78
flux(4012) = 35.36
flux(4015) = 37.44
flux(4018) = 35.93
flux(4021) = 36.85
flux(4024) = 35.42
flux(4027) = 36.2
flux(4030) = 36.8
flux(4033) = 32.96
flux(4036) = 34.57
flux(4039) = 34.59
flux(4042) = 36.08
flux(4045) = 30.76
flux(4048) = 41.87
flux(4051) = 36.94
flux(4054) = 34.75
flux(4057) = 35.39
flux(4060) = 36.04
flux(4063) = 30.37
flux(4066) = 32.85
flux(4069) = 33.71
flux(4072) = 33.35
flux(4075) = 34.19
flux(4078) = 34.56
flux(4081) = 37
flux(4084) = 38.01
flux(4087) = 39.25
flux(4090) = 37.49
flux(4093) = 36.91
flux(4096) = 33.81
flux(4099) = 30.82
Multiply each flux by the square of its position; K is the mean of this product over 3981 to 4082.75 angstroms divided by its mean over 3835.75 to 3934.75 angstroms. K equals 1.89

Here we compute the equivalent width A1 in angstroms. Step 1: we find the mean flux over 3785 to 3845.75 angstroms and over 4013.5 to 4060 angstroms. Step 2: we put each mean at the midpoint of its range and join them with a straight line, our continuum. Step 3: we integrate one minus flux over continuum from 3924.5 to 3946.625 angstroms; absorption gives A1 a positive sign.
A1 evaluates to 9.5 angstroms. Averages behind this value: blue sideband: 17.1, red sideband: 35.8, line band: 15.6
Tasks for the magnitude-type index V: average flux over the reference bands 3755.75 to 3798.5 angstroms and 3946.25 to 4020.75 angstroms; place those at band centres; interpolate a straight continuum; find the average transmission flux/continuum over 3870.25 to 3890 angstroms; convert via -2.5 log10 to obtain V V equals 0.28 mag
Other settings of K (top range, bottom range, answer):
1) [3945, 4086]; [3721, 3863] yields 1.90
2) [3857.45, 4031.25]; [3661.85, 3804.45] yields 1.34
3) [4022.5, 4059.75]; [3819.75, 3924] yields 2.00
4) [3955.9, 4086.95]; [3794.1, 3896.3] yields 1.95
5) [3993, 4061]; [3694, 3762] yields 2.14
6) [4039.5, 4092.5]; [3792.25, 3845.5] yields 2.42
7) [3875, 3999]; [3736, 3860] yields 1.29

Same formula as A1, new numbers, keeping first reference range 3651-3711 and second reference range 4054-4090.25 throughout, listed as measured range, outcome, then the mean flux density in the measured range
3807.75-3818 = 2.7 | 19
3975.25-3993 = 1.5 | 29.3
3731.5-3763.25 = 7.7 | 17.9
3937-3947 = 4.0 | 18.4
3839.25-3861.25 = 7.6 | 17.8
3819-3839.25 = 9.7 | 13.7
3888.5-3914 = 5.1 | 23.3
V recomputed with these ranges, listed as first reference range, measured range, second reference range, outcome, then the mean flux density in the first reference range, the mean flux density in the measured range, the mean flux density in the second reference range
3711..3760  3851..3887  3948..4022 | 0.25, 18.5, 18.7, 28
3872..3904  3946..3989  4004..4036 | 0.29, 20.3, 22.7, 35.7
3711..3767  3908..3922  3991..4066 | 0.13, 18.5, 25.3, 34.9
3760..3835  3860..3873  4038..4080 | 0.25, 19.2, 18.6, 34.7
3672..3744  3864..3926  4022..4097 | 0.29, 19.9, 21.6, 35.4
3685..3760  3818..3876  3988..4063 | 0.48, 19.3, 16.6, 34.9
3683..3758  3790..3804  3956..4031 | 0.16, 19.2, 19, 29.3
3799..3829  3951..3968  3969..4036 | 0.29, 18.4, 21.7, 31.5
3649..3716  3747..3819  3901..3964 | 0.06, 21.2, 20.1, 21.2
